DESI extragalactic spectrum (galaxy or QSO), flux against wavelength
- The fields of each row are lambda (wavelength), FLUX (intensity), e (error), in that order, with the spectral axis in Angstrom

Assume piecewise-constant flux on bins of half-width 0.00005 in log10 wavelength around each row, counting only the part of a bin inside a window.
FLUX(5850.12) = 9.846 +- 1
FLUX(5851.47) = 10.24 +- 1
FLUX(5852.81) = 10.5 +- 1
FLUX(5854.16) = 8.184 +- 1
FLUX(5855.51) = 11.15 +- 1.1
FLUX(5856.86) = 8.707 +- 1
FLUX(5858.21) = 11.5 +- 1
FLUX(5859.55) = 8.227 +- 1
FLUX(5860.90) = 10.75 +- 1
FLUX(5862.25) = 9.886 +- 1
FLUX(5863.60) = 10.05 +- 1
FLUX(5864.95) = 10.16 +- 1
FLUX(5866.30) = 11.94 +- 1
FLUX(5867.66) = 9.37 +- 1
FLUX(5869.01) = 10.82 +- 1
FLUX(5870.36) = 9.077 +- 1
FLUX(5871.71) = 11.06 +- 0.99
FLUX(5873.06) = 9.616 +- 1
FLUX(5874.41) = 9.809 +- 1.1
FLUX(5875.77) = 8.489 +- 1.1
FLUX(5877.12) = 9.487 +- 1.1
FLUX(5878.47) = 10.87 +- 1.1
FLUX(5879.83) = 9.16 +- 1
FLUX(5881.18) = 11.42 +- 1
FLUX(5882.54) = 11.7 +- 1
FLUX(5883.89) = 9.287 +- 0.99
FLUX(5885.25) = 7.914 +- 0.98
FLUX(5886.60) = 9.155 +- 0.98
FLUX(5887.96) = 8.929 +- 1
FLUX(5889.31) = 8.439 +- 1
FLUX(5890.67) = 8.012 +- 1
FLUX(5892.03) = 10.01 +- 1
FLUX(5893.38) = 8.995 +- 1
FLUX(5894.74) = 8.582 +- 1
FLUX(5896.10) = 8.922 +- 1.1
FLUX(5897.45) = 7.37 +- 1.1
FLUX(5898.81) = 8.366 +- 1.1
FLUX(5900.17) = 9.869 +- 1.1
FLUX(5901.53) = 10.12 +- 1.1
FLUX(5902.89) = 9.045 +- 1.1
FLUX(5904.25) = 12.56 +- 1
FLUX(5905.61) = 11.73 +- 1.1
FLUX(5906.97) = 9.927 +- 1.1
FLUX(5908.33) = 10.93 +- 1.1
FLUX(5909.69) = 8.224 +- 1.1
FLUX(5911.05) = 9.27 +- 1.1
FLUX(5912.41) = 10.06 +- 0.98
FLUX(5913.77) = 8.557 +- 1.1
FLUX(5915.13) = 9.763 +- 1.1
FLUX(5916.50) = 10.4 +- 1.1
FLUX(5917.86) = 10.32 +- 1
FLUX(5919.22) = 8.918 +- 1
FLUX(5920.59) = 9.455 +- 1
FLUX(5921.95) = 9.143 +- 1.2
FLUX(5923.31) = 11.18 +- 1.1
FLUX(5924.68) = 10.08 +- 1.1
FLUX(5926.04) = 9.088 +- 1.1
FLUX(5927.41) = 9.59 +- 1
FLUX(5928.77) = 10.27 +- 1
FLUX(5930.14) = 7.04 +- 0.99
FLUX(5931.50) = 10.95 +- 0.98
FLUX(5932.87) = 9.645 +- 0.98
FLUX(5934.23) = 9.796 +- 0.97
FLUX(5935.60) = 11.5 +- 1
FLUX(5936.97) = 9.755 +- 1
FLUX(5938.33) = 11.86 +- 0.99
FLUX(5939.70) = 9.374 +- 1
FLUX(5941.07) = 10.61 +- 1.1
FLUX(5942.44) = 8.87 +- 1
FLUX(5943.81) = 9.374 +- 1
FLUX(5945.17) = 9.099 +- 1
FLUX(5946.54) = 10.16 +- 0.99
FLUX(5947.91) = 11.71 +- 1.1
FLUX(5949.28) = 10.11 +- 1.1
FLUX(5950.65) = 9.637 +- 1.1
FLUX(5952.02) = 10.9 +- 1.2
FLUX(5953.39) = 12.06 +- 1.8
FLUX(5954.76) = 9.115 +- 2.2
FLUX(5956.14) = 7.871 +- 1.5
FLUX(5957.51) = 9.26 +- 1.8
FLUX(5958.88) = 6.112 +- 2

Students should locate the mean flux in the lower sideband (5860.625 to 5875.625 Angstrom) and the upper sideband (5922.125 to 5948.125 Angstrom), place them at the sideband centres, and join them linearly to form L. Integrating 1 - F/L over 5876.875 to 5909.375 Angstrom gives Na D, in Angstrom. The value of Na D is 1.5 Angstrom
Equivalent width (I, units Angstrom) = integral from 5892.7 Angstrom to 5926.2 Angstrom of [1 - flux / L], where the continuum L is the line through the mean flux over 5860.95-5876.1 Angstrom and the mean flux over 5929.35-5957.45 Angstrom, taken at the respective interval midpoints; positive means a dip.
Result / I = 1.2 Angstrom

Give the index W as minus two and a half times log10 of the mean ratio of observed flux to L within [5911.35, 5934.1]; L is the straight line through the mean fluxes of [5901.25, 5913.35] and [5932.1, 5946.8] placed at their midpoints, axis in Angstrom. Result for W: 0.05 mag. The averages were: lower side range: 10.2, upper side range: 10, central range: 9.65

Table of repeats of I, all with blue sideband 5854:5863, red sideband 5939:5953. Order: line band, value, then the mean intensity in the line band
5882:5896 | 1.21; 9.07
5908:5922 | 0.62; 9.53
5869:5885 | -0.12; 9.98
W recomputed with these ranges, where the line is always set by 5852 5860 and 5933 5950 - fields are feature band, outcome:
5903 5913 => -0.032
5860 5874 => -0.044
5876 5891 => 0.046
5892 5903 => 0.114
